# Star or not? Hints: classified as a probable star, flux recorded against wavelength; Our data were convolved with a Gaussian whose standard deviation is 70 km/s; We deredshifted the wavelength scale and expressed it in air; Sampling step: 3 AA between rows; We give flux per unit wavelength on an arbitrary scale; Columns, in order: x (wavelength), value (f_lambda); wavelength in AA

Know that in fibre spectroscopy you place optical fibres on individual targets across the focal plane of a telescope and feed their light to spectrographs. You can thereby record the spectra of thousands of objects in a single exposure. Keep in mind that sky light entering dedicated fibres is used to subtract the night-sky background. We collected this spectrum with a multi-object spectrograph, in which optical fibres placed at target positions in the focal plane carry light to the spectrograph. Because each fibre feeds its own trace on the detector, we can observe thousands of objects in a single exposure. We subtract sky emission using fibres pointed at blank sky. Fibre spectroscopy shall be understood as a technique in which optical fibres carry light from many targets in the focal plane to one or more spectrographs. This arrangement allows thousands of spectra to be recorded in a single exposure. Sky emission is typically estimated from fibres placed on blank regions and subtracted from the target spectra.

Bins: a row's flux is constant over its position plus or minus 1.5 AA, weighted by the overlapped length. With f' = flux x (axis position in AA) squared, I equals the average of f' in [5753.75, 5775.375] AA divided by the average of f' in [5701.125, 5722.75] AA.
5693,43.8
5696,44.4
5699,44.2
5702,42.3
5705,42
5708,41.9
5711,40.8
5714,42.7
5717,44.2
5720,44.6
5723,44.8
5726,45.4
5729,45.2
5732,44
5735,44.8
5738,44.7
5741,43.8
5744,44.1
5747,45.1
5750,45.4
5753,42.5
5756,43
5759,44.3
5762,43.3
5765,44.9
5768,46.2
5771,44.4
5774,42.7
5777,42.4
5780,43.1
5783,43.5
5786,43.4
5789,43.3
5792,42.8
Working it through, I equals 1.0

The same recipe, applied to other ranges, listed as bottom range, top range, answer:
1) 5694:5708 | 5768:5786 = 1.04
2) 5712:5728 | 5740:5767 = 1.01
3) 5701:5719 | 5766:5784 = 1.06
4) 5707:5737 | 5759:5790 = 1.02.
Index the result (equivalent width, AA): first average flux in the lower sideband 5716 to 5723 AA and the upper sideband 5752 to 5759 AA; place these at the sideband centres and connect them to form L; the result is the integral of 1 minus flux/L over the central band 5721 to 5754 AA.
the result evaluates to -0.6 AA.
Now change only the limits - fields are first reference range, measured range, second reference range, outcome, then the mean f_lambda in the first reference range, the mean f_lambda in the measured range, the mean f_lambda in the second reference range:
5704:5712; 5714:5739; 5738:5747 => -0.9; 41.6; 44.6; 44.3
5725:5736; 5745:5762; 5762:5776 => 0.2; 44.8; 44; 44.3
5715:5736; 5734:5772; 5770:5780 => -0.5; 44.7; 44.3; 43.1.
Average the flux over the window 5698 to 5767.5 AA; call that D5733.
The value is 43.9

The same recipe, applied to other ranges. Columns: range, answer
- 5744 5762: 44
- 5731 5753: 44.4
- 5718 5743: 44.6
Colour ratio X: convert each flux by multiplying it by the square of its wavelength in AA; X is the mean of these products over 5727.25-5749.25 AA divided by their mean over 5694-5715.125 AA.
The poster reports 1.06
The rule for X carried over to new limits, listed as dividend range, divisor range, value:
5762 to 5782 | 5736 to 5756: 1.00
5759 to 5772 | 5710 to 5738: 1.03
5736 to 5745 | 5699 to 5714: 1.06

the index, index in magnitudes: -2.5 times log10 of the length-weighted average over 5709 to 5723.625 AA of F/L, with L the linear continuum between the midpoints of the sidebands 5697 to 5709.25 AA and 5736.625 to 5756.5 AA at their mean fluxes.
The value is 0.00 mag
